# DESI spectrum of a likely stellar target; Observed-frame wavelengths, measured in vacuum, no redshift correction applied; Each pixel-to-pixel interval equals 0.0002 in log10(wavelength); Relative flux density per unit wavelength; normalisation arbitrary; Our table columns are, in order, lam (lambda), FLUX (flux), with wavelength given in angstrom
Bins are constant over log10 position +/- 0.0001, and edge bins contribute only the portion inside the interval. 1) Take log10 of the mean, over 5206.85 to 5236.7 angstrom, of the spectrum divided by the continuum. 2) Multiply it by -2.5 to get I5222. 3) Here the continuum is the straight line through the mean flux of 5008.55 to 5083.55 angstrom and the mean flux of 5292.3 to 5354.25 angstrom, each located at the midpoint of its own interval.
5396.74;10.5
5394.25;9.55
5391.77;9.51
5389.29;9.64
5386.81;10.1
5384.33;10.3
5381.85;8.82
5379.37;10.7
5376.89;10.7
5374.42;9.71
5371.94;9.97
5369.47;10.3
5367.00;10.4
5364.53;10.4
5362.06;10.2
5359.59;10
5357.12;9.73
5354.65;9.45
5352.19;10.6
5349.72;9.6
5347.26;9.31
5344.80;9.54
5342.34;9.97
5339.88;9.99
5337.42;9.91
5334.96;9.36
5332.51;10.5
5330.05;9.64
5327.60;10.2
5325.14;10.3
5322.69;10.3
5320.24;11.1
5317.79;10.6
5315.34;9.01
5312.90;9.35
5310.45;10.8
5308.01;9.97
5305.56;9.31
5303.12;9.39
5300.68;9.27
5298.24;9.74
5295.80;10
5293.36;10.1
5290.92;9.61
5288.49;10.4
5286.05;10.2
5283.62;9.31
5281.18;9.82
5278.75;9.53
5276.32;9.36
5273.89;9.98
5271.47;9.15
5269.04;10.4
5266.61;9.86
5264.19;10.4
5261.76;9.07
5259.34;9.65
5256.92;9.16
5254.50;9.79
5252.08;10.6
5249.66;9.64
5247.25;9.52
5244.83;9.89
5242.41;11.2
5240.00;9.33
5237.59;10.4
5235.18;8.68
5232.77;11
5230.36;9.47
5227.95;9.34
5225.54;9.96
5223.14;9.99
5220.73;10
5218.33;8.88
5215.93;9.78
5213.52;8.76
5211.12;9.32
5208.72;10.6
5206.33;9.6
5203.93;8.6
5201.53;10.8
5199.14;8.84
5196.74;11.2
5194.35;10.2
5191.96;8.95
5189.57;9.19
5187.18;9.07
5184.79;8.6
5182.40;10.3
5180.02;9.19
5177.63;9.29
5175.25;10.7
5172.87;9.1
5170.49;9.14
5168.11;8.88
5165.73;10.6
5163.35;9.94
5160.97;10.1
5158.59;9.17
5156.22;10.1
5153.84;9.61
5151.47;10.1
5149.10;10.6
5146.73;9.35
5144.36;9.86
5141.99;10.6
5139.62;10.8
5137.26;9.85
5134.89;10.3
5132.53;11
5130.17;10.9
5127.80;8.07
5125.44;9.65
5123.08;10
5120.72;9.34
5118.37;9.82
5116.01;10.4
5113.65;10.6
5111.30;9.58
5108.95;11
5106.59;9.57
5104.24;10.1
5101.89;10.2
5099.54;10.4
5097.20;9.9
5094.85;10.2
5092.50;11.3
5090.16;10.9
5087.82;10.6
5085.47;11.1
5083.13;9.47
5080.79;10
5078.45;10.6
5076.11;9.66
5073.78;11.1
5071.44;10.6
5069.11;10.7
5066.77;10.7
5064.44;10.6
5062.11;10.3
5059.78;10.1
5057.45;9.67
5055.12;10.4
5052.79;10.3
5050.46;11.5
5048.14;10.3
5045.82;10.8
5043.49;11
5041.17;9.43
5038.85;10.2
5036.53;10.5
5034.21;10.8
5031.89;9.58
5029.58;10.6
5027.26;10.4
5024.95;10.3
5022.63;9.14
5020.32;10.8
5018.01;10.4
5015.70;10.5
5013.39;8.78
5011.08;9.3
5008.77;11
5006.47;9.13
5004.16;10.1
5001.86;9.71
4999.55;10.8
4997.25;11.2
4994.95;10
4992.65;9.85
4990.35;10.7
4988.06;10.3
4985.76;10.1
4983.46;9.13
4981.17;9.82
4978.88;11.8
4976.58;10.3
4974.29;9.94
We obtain 0.04 mag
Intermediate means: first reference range 10.3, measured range 9.66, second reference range 9.91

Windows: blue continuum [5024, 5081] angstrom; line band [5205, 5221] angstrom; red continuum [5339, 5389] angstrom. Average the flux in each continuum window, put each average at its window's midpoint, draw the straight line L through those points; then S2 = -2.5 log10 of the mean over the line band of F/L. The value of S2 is 0.07 mag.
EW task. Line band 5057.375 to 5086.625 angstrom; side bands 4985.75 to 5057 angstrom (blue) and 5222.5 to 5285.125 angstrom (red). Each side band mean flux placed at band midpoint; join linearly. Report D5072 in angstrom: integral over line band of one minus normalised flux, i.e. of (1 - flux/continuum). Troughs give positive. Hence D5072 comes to -0.66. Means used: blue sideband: 10.3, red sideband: 9.79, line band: 10.4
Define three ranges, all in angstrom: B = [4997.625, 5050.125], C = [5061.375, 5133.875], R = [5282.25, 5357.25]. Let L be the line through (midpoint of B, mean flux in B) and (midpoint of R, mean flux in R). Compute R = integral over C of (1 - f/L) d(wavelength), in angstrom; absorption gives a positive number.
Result -1.04 angstrom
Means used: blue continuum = 10.2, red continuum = 9.89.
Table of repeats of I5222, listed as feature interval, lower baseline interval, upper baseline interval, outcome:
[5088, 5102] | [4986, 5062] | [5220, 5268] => -0.043 mag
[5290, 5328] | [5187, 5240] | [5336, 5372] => -0.008 mag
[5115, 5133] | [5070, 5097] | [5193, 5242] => 0.045 mag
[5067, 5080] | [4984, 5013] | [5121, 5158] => -0.048 mag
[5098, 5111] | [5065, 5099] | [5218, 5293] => 0.021 mag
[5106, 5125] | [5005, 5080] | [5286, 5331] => 0.017 mag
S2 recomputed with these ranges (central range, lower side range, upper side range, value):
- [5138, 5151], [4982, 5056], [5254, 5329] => -0.02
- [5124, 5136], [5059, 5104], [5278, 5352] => 0.04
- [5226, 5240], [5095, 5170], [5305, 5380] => 0.03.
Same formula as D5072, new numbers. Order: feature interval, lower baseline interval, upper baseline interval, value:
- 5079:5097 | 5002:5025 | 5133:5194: -1.18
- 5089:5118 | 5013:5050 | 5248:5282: -0.63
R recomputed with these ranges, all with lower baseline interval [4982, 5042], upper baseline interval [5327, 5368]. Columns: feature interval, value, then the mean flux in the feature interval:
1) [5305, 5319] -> 0.11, 9.86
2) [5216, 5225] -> 0.29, 9.68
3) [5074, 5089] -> -0.33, 10.3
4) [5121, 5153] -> -0.06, 10.1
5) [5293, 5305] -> 0.36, 9.65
